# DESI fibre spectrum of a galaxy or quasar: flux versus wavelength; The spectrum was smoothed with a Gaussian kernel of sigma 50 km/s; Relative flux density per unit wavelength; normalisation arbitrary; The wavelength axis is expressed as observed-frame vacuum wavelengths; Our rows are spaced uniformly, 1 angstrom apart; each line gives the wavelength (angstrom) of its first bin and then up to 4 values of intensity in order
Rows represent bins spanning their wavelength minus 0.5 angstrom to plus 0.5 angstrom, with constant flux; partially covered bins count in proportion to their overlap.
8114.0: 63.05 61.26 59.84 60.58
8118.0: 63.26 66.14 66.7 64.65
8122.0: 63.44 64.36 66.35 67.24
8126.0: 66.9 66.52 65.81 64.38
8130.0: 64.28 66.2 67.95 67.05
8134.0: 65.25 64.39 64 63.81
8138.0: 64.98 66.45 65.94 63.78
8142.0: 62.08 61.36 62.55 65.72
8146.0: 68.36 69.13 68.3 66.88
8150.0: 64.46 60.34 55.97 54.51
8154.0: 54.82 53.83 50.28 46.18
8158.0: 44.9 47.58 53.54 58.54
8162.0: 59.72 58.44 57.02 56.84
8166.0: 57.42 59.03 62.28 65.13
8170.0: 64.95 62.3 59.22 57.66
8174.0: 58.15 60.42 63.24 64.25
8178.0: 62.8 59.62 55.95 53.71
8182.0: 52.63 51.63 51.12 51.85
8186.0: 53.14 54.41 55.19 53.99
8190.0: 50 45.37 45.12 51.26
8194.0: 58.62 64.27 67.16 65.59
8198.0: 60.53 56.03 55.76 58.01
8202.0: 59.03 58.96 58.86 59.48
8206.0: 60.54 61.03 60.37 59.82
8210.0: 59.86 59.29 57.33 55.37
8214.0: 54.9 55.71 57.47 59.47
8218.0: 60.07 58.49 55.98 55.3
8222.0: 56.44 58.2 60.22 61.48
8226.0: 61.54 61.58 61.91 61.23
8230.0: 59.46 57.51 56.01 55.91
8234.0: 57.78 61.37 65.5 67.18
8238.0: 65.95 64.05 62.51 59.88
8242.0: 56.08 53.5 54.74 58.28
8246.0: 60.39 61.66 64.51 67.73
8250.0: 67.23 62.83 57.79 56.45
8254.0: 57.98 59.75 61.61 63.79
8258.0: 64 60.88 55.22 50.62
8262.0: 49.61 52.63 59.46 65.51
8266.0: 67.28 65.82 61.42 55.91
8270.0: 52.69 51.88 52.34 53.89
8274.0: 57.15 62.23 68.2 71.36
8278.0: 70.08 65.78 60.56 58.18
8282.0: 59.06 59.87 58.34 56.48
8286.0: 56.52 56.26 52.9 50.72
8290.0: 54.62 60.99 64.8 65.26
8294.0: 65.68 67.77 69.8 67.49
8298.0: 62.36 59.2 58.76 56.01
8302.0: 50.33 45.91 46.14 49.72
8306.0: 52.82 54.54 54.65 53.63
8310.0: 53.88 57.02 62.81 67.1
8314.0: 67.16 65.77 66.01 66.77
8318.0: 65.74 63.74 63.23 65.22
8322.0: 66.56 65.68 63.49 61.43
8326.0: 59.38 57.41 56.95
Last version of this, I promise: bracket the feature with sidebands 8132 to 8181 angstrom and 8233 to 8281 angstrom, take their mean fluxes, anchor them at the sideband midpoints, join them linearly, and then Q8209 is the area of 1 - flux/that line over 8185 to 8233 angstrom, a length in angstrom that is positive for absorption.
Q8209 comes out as 2.13 angstrom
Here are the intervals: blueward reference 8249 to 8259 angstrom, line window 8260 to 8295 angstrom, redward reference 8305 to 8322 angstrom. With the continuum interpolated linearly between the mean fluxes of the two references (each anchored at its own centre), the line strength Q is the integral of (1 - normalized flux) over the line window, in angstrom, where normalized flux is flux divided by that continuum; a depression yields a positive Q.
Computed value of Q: 1.2 angstrom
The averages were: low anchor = 61.6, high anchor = 61.1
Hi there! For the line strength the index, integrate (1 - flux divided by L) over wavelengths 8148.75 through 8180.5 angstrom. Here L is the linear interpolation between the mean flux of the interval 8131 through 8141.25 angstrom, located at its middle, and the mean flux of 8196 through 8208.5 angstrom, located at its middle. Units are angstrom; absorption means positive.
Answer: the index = 2.5 angstrom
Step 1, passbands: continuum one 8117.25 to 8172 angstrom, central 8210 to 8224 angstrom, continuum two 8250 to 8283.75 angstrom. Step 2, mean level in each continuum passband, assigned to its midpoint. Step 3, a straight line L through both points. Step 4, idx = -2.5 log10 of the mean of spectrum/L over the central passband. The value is 0.06 mag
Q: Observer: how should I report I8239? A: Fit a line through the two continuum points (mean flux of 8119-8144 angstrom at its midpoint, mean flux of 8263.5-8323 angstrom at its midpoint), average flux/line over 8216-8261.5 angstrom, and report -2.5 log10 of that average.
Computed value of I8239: 0.03 mag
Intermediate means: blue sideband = 65.1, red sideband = 60.1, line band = 60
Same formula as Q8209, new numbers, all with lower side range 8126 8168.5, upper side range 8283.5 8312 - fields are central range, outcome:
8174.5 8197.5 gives 1.5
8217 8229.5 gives 0.0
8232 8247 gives -0.3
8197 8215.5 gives 0.3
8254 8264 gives 0.1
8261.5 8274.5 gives 0.2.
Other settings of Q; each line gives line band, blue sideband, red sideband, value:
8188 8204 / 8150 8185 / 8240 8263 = 0.3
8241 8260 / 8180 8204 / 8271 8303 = -0.7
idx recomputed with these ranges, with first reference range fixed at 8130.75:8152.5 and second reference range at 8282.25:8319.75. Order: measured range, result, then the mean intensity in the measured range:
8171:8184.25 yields 0.098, 58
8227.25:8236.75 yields 0.030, 59.9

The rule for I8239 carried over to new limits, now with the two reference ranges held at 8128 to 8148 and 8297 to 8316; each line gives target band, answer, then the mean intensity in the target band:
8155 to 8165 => 0.204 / 53.2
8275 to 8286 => -0.074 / 62.5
